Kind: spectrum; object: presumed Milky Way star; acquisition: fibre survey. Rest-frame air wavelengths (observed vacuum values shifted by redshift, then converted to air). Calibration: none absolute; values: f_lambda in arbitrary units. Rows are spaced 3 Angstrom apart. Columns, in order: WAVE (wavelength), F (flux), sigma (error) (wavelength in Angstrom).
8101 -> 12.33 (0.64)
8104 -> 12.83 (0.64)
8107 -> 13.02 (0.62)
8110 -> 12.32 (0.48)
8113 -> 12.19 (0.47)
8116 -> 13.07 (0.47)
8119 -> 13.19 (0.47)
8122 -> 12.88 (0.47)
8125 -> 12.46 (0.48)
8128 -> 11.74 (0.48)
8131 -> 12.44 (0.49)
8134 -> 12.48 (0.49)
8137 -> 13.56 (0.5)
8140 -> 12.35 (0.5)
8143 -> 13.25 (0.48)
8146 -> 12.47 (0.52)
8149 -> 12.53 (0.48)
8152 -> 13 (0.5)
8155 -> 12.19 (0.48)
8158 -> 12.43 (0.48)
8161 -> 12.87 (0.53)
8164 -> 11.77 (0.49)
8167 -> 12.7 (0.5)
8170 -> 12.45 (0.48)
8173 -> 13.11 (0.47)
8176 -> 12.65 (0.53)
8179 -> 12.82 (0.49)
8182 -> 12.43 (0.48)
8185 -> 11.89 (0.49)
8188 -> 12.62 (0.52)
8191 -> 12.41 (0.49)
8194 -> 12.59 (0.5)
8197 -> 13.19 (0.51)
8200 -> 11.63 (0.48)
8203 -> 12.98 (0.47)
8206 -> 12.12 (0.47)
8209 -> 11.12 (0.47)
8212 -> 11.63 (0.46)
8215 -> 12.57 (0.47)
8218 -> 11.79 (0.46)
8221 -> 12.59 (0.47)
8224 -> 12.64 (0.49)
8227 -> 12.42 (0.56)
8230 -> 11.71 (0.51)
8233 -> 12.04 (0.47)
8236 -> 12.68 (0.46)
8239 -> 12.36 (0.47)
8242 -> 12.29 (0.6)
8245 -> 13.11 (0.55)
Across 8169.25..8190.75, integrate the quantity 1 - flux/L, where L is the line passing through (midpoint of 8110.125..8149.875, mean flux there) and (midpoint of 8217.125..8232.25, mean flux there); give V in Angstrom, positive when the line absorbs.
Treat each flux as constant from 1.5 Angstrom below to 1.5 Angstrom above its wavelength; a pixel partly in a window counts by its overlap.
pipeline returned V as -0.2 Angstrom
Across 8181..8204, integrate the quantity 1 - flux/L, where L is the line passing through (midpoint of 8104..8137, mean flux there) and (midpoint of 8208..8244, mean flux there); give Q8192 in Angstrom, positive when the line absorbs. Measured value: -0.2 Angstrom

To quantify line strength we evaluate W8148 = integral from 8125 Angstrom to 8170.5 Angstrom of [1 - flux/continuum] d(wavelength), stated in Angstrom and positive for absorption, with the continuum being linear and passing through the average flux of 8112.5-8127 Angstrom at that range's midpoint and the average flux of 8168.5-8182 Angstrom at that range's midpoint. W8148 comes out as 0.7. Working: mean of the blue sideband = 12.8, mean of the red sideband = 12.7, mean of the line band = 12.5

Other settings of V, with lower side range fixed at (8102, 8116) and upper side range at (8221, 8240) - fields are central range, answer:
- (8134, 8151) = -0.3 Angstrom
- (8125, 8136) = 0.2 Angstrom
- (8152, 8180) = -0.2 Angstrom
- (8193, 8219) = 0.4 Angstrom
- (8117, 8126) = -0.2 Angstrom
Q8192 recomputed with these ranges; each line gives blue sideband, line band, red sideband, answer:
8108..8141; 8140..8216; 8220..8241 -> 0.2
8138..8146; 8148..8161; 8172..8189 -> 0.1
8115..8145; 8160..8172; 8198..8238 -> 0.0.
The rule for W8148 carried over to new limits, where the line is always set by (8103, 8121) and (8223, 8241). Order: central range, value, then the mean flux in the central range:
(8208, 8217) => 0.4 Angstrom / 11.8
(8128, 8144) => 0.0 Angstrom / 12.7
